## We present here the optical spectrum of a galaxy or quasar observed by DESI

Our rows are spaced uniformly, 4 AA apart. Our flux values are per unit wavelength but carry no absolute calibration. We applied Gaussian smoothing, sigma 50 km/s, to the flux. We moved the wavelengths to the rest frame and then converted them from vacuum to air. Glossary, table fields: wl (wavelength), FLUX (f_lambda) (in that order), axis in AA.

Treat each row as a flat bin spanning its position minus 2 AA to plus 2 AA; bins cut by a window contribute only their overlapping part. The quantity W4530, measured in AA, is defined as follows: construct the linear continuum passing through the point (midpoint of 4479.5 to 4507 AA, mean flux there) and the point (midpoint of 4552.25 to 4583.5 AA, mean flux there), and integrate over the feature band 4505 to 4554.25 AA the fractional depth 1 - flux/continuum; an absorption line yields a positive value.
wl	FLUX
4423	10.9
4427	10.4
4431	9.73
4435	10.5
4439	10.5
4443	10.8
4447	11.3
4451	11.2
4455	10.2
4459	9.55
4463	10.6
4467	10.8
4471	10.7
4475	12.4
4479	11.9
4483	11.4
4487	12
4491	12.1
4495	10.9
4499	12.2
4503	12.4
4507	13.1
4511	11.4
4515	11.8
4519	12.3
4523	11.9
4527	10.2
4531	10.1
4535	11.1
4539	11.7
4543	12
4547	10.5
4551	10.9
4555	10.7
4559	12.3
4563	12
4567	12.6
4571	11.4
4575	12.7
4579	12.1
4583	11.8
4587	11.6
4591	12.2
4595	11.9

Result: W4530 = 2.2 AA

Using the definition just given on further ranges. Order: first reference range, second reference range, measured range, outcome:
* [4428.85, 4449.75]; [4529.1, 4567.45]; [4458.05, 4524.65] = -4.21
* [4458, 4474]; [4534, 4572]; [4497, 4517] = -2.08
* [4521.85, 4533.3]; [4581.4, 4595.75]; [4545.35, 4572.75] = -0.51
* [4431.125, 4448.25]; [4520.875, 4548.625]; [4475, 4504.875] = -2.76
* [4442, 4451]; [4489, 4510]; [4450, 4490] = 1.60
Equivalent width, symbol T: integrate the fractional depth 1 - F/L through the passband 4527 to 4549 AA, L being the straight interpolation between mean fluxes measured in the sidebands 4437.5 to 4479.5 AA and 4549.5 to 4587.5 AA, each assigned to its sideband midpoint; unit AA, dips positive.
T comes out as 1.1 AA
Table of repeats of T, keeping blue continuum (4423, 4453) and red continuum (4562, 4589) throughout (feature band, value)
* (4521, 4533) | 0.84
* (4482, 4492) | -0.63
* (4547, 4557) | 0.89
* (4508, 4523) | -0.65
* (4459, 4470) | 0.43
